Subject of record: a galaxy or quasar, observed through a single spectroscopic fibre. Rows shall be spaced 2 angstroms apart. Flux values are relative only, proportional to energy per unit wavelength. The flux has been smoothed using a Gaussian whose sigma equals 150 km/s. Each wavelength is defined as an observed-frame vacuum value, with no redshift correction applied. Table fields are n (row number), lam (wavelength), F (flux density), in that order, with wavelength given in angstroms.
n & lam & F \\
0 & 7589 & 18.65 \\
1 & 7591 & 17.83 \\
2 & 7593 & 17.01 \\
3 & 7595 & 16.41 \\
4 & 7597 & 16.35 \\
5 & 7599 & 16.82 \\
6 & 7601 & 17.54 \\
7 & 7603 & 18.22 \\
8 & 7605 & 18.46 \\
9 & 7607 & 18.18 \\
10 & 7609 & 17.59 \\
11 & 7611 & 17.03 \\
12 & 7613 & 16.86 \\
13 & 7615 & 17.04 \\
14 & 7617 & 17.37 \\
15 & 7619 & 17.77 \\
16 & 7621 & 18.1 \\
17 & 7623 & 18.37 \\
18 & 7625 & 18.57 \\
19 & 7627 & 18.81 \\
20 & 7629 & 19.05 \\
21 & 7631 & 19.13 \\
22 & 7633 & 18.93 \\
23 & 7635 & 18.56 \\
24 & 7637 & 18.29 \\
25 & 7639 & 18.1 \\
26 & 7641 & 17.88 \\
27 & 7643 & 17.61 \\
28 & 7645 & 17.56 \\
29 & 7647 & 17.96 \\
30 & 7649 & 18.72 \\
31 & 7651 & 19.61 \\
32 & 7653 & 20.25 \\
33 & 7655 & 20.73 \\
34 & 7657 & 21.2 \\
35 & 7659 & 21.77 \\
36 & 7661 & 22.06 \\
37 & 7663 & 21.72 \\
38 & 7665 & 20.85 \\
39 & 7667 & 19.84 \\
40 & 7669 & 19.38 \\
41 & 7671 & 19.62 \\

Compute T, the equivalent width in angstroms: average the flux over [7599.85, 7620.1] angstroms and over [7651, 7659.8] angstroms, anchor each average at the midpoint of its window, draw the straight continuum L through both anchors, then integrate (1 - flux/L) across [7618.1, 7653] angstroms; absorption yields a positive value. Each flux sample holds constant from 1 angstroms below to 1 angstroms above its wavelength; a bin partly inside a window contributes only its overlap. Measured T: 1.66 angstroms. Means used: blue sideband 17.6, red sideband 20.8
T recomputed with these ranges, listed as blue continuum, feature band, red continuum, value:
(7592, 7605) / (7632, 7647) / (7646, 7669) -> 0.98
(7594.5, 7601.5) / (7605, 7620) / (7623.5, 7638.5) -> 0.11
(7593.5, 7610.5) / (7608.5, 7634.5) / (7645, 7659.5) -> 0.41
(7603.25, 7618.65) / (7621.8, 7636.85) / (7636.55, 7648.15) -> -0.84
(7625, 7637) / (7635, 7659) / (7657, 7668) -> 1.27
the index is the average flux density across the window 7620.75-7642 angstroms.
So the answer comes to 18.5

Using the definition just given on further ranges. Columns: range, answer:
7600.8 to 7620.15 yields 17.6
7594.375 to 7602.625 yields 16.9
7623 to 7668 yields 19.4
